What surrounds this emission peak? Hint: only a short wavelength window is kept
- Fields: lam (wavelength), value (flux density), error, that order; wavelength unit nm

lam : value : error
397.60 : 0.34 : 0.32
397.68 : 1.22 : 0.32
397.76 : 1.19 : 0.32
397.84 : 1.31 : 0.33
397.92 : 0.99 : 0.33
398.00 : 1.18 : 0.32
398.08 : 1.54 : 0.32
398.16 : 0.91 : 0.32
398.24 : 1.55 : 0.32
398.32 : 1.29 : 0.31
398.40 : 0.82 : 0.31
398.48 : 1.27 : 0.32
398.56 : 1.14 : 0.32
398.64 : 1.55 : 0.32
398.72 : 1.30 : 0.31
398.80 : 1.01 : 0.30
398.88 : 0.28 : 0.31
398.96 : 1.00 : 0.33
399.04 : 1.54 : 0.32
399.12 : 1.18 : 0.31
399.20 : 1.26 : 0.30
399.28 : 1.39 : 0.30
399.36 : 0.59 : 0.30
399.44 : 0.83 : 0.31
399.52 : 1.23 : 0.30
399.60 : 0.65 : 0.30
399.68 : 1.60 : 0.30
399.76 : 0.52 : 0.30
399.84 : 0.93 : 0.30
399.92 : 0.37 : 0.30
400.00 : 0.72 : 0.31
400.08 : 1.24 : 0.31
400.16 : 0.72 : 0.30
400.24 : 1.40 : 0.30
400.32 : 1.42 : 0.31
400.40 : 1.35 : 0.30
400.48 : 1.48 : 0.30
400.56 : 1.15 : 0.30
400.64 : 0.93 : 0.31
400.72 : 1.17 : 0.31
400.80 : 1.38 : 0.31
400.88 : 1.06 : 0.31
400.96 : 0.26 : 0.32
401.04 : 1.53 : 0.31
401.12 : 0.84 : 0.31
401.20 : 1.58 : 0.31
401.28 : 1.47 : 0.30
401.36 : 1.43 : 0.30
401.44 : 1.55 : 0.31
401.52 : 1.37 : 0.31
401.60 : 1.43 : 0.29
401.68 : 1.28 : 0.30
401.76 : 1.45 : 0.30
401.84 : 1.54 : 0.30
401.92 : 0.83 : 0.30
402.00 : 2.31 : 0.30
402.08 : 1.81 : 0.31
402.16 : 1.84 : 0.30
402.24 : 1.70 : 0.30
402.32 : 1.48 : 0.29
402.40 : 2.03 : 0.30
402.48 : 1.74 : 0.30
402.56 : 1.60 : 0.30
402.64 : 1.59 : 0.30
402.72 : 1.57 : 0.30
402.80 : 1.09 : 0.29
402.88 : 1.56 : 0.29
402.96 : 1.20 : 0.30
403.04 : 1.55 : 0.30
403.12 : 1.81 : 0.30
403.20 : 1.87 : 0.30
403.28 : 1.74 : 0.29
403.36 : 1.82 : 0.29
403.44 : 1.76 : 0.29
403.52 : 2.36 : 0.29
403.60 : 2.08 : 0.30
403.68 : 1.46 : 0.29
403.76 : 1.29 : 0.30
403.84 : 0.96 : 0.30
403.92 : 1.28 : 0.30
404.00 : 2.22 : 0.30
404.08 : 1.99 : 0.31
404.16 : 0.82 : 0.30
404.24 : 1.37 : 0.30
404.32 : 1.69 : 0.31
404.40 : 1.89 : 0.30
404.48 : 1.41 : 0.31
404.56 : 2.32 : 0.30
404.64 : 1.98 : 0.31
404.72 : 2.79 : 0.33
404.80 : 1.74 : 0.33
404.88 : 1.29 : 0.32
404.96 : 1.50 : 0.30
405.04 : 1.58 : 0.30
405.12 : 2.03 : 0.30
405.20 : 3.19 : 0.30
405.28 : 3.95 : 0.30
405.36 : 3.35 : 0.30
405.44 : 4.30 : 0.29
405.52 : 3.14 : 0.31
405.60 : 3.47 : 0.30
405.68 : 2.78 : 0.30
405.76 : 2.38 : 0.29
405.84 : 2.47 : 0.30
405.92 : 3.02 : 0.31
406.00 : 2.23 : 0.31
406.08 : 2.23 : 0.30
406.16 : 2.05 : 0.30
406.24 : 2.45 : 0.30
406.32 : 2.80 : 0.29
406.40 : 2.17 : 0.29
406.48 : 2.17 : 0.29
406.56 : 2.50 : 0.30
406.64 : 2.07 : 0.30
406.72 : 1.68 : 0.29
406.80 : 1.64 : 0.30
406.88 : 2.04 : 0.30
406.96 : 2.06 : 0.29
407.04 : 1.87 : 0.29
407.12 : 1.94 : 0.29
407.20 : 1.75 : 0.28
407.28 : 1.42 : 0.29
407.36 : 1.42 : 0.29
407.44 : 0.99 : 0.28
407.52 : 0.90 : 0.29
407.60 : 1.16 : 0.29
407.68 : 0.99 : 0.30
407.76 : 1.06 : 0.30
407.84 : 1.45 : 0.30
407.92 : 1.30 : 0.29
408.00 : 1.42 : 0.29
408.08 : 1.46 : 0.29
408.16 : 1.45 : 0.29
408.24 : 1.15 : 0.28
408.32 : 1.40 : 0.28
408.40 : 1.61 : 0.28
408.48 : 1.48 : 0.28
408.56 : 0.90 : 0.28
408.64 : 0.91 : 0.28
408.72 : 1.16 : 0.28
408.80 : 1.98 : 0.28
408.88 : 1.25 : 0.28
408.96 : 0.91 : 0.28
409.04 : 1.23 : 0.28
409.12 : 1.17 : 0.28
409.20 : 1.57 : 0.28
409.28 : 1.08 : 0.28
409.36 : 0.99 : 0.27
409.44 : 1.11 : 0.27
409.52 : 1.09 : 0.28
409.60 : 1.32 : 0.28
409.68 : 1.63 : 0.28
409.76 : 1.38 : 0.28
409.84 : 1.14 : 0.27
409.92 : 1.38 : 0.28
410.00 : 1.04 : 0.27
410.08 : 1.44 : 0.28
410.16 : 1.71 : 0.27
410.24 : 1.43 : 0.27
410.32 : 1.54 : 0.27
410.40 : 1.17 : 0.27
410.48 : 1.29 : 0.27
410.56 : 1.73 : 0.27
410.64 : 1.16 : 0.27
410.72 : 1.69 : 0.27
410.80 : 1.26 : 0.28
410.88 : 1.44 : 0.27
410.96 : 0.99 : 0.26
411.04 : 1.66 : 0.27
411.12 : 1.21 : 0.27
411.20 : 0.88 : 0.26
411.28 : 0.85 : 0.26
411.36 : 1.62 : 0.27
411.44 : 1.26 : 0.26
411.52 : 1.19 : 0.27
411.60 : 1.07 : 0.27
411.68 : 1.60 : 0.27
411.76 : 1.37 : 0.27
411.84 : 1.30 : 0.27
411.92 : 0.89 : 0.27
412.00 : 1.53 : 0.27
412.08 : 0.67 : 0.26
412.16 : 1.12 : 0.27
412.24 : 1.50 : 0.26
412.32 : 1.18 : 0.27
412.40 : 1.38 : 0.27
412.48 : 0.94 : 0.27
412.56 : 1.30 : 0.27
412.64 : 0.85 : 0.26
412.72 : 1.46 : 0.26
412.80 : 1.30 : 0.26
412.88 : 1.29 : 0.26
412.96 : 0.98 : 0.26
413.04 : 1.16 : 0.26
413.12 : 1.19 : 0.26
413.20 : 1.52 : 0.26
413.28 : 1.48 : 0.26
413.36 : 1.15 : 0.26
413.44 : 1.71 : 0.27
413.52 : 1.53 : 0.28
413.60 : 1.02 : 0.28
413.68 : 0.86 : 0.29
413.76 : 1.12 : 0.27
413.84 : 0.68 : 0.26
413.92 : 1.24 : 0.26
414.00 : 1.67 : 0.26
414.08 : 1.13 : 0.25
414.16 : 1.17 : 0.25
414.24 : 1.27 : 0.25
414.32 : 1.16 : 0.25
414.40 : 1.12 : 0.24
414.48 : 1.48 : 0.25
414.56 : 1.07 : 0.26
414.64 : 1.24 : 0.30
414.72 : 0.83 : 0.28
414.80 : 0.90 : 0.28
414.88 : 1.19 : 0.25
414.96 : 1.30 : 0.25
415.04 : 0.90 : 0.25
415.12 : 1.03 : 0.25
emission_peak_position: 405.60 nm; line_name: Lyman alpha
